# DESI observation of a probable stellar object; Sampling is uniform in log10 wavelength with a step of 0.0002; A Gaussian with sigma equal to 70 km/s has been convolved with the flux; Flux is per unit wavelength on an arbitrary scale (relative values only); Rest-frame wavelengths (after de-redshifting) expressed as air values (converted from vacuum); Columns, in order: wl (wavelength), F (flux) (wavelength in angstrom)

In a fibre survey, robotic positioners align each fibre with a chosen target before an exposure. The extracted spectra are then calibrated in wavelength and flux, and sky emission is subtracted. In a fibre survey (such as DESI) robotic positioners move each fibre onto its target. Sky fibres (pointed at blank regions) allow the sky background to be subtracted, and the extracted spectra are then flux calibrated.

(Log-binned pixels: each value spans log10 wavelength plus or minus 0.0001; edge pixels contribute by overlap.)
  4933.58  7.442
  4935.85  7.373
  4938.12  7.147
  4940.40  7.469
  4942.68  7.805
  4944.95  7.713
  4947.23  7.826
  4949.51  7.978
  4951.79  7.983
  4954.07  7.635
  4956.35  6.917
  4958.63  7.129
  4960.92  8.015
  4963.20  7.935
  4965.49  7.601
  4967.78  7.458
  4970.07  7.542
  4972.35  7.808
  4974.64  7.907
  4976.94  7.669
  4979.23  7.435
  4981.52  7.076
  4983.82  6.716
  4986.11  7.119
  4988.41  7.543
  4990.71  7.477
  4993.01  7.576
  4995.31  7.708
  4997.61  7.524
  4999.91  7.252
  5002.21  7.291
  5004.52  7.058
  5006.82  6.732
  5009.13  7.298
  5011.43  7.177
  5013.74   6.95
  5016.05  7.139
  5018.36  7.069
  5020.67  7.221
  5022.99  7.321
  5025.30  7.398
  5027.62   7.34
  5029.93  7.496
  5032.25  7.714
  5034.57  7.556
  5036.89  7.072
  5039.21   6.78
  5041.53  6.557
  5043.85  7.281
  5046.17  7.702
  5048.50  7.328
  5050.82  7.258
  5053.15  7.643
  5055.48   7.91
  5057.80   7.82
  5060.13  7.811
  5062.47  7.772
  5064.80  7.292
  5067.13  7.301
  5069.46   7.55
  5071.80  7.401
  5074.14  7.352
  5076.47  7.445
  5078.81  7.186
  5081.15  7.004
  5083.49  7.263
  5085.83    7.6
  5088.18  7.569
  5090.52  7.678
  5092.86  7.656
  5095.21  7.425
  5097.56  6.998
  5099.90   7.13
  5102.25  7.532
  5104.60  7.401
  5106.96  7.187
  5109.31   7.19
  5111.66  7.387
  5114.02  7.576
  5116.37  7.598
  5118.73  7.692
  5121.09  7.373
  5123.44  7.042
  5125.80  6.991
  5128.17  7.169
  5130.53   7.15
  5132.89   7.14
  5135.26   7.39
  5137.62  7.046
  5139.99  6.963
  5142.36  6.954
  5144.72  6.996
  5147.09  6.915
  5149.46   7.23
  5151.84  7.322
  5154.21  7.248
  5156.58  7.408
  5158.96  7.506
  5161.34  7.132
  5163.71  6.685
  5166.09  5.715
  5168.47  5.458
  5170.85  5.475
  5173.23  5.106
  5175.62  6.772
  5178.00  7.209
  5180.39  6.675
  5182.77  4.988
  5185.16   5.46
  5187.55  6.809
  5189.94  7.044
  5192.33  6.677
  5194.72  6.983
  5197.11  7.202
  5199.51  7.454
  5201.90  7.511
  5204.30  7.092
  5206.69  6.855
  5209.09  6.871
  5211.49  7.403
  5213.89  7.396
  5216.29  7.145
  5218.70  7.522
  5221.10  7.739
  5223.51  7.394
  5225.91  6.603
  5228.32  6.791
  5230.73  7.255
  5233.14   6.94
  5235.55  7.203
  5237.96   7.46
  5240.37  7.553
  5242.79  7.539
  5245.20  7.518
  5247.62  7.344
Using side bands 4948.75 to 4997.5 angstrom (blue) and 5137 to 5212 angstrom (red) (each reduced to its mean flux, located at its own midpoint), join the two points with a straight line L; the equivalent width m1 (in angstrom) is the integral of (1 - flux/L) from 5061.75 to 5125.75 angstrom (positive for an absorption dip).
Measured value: -2.9 angstrom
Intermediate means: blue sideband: 7.53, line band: 7.38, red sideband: 6.75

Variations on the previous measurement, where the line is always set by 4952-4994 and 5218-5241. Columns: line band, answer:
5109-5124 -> -0.19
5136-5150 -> 0.57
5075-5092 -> -0.04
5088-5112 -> -0.03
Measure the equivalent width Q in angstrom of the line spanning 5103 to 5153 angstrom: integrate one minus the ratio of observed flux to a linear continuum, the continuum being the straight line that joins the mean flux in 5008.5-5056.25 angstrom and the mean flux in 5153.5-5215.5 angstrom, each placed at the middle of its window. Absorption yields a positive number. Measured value -2.23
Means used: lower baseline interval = 7.29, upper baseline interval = 6.7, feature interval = 7.23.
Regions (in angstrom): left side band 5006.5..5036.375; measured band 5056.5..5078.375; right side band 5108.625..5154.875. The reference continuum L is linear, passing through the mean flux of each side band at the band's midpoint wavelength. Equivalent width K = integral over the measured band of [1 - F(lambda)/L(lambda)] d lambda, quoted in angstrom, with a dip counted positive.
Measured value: -0.81 angstrom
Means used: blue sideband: 7.27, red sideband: 7.22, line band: 7.52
